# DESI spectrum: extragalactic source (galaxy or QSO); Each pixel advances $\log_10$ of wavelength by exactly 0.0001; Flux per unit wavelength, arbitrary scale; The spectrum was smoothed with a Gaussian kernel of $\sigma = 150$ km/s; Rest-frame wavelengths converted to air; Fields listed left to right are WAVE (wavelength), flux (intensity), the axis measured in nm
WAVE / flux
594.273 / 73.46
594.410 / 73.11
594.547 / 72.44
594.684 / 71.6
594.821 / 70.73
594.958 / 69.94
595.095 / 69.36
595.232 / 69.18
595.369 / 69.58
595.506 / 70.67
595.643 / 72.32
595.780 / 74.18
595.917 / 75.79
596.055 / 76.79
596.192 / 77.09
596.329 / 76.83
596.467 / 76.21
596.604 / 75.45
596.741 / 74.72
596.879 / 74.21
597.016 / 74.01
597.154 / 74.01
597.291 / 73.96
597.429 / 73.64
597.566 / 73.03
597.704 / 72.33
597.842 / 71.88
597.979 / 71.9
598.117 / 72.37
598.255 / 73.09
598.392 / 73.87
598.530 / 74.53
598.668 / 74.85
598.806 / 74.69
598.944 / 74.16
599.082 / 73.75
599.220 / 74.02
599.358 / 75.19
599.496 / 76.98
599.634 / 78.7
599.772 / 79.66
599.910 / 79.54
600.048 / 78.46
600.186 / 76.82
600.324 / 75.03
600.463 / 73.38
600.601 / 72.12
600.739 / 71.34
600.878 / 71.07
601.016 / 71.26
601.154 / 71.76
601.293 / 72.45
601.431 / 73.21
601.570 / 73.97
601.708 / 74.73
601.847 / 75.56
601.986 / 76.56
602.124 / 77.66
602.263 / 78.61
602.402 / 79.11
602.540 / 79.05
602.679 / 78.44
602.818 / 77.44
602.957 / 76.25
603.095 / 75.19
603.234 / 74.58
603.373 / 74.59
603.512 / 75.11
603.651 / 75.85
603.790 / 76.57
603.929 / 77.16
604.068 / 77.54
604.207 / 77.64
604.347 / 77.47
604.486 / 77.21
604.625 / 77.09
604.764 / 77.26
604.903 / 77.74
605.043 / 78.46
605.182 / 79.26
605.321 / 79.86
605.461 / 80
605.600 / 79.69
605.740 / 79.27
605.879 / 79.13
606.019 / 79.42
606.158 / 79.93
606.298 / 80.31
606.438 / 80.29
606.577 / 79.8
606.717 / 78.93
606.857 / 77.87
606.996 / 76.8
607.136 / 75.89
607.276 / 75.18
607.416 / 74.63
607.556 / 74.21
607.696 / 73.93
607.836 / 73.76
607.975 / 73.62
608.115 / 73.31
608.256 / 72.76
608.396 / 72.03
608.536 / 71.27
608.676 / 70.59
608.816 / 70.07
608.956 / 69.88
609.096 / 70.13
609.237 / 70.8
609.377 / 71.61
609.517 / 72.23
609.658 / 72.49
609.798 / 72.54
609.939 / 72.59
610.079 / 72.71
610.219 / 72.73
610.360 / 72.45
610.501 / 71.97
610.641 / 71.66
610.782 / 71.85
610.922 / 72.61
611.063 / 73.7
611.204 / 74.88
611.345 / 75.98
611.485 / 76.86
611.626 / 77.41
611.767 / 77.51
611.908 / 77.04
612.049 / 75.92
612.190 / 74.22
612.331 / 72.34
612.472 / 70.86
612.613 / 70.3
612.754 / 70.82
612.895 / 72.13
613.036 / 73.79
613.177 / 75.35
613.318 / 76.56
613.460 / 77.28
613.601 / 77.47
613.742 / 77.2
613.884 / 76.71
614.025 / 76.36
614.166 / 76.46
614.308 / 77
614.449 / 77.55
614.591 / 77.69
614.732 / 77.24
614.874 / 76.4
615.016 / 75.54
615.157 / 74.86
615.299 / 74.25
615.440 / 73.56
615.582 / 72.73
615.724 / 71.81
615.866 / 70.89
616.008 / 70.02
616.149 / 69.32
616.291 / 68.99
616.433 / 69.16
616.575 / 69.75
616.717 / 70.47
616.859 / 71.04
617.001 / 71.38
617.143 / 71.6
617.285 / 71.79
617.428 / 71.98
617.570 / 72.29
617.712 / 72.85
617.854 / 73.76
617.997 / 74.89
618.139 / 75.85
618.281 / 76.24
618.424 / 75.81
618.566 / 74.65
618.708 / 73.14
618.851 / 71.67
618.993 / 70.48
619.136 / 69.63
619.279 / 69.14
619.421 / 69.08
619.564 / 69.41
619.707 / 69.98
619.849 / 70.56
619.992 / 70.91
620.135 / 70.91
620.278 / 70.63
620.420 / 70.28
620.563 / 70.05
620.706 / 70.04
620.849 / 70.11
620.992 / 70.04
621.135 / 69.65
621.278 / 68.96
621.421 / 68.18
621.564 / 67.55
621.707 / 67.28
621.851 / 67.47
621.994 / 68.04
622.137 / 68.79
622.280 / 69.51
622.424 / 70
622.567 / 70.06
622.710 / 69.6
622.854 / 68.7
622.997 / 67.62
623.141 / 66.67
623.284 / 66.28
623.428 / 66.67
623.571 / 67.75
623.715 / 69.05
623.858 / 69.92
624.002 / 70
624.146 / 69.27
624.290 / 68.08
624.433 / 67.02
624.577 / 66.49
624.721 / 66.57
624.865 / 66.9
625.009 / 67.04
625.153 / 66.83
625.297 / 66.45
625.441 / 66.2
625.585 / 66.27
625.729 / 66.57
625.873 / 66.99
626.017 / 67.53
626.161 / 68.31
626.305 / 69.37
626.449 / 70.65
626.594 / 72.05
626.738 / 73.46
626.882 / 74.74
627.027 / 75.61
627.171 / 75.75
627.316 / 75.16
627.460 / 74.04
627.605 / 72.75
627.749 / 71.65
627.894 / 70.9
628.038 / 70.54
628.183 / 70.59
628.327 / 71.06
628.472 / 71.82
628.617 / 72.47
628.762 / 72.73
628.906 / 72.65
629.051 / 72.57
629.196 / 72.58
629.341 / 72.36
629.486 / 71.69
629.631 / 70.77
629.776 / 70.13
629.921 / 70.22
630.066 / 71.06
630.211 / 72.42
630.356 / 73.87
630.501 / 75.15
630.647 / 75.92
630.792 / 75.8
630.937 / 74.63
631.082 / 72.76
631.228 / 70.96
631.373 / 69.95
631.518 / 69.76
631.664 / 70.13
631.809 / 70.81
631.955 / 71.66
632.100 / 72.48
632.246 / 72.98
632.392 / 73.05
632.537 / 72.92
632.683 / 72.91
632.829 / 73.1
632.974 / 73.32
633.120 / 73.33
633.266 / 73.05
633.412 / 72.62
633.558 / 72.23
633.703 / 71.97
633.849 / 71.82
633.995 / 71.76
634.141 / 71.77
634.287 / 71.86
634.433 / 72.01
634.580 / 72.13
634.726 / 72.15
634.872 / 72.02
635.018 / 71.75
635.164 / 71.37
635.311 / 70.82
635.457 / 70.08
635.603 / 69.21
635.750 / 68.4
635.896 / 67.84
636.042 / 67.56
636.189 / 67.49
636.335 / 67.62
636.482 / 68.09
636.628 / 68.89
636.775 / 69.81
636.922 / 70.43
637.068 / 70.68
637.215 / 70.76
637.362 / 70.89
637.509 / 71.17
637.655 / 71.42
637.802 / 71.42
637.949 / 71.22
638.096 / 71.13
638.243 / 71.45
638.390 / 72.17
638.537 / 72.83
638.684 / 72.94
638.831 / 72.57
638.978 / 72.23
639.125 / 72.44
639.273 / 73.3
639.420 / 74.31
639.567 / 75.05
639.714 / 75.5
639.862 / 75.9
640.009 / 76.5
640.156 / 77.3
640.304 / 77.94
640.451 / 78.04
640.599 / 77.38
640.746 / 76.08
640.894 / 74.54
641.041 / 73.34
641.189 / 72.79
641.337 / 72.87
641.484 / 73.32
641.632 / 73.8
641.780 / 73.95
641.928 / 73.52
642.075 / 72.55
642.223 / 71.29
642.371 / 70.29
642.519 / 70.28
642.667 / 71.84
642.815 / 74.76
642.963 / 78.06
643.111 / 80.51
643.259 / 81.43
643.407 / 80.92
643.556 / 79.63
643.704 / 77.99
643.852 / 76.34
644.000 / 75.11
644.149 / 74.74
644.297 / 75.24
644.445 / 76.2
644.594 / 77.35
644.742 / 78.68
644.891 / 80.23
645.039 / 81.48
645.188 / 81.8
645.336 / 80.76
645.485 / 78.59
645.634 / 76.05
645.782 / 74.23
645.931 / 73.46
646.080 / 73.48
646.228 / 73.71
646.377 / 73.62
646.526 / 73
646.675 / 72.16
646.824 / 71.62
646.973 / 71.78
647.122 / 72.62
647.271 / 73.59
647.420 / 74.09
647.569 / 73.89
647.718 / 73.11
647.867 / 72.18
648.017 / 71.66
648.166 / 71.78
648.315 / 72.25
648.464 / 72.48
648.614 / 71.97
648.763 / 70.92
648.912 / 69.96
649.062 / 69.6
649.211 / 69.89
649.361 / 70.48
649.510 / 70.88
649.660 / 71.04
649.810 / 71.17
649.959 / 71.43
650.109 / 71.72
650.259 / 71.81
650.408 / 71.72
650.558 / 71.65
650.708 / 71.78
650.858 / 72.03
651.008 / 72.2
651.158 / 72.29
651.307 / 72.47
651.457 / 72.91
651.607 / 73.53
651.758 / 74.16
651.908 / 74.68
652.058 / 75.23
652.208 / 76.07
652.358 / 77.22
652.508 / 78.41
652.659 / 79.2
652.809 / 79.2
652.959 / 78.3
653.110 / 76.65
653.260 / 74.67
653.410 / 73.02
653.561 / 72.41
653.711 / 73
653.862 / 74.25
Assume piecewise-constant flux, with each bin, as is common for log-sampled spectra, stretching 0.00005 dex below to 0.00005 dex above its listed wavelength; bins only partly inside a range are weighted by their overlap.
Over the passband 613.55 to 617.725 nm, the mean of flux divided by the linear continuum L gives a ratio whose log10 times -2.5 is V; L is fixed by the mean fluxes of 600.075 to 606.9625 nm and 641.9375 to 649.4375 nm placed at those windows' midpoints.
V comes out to 0.04 mag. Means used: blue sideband 76.7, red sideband 74.6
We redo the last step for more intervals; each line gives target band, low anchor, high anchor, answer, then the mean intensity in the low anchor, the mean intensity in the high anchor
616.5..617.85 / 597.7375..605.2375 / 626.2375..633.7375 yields 0.03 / 75.6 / 72.5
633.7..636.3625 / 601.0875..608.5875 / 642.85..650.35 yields 0.07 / 76.6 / 74.5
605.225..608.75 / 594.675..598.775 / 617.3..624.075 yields -0.07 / 73.3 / 70.3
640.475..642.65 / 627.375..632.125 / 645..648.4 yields 0.00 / 72.1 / 74.3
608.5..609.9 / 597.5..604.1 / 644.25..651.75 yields 0.05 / 75.1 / 73.4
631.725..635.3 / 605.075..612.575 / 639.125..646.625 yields 0.05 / 74.8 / 75.7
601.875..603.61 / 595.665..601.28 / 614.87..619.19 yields -0.04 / 74.5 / 72.4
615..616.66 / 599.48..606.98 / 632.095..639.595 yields 0.05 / 76.9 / 71.4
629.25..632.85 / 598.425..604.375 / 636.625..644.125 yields 0.03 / 75.6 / 74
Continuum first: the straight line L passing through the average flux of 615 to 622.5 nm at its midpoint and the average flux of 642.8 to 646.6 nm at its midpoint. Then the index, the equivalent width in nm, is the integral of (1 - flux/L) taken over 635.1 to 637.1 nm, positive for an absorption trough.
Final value 0.161 nm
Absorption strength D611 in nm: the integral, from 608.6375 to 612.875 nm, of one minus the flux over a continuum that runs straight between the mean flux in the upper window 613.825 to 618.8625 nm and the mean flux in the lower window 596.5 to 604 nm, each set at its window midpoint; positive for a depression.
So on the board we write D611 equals 0.06 nm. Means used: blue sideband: 75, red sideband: 73.5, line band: 72.9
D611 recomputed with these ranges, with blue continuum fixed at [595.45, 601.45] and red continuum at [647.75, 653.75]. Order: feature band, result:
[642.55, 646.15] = -0.20 nm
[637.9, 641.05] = -0.04 nm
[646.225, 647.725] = 0.00 nm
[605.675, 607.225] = -0.10 nm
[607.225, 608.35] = 0.00 nm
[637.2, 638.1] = 0.03 nm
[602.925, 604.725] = -0.05 nm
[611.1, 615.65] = -0.08 nm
